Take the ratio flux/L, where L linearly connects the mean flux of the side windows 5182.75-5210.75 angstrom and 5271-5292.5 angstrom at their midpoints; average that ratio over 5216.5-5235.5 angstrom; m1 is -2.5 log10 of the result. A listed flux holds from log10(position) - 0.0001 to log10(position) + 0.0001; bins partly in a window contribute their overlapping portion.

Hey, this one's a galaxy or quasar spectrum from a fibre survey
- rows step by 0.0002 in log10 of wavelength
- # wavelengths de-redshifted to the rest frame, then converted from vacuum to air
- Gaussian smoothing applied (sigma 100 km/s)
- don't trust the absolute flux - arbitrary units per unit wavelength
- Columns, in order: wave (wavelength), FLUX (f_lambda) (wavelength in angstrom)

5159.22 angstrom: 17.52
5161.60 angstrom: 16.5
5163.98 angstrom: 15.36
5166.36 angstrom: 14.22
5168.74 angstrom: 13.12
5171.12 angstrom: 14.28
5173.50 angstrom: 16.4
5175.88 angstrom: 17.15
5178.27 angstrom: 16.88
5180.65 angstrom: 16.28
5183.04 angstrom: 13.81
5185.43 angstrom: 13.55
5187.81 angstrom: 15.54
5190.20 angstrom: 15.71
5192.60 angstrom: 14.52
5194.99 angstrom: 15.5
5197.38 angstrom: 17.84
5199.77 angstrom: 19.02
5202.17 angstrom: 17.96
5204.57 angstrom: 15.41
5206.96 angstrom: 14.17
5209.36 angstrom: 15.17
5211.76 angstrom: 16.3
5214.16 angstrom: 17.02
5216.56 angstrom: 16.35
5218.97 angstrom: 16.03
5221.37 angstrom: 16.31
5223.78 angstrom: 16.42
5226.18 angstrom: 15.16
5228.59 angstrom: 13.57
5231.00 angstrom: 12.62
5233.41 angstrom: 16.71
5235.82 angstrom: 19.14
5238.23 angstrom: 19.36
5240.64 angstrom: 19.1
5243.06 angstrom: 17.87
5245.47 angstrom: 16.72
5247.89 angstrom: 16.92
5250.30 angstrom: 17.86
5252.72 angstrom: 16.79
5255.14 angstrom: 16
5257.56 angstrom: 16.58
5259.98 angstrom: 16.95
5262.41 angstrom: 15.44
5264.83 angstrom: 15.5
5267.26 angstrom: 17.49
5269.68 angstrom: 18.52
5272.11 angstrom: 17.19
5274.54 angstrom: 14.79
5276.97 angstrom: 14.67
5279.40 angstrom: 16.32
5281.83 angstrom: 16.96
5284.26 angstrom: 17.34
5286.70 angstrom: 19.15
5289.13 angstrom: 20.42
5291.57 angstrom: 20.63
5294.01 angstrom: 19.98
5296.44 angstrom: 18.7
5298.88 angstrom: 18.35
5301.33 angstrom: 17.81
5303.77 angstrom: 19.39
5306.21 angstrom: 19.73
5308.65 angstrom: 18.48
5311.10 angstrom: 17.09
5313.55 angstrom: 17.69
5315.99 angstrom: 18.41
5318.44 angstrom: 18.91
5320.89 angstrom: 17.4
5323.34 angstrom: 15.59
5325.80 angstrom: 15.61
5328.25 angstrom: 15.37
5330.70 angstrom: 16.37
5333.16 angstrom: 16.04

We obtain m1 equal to 0.056 mag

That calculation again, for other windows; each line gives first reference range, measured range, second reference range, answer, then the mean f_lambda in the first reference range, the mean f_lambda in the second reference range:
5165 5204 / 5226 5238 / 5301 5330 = 0.04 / 15.7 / 17.6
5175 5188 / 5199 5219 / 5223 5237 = -0.05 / 15.5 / 15.6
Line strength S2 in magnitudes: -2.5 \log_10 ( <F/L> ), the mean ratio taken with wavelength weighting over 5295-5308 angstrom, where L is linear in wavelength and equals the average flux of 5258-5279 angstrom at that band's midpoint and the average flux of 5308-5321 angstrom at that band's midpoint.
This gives -0.08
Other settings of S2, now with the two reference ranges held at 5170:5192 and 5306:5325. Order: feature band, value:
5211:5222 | -0.02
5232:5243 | -0.12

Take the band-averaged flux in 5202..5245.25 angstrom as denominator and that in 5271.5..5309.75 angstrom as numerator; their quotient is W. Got 1.11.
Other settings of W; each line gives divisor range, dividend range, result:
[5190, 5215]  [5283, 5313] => 1.16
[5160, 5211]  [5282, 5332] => 1.16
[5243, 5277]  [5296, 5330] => 1.06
